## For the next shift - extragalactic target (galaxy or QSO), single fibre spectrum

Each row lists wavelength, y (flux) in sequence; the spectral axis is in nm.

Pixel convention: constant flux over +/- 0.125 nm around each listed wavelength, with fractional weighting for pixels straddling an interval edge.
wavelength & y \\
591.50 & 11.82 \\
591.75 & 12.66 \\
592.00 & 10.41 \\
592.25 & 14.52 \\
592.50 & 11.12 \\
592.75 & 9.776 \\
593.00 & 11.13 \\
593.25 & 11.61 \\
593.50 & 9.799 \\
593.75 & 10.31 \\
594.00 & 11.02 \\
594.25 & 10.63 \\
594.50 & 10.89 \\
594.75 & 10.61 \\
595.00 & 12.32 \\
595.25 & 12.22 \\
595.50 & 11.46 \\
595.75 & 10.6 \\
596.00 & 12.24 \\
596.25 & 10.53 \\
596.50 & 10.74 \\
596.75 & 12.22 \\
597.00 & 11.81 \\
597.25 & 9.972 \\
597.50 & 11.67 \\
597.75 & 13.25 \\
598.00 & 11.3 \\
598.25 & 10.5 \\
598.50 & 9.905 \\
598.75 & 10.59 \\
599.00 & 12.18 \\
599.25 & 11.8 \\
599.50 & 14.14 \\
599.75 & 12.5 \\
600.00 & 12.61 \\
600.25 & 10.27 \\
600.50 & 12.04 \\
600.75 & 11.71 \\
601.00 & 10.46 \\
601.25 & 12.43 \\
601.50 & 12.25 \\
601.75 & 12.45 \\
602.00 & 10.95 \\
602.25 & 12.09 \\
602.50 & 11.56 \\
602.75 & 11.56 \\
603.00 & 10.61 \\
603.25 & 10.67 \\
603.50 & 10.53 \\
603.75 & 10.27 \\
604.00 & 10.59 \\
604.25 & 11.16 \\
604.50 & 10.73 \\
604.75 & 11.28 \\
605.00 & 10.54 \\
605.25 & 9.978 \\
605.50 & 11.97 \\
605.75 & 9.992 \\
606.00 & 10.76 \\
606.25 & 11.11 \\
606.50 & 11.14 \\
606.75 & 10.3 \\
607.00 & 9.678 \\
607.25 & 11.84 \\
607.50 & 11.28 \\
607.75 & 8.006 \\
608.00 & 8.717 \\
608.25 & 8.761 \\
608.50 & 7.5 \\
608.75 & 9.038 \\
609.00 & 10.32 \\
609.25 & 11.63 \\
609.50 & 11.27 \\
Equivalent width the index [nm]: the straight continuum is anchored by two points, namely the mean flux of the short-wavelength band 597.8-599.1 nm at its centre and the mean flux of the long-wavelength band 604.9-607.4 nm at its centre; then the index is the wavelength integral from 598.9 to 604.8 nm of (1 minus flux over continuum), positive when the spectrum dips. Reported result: -0.35 nm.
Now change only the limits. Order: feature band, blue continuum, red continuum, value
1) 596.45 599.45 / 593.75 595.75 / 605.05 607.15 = -0.102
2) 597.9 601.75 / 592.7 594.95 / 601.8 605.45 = -0.287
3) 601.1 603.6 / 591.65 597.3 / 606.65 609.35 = -0.278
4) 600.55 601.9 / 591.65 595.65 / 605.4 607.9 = -0.123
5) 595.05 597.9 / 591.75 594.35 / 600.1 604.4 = -0.093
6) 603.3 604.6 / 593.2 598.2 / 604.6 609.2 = -0.027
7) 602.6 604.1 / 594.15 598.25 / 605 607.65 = 0.031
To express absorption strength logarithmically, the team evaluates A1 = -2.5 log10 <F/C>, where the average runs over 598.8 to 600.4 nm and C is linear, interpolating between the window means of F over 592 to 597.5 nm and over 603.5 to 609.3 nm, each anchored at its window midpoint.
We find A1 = -0.128 mag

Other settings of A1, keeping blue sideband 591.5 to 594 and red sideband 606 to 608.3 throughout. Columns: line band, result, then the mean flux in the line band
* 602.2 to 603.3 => -0.08 mag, 11.3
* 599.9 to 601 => -0.08 mag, 11.5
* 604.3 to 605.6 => -0.06 mag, 10.9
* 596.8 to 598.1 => -0.07 mag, 11.6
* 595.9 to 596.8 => -0.03 mag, 11.3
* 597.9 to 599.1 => 0.00 mag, 10.9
